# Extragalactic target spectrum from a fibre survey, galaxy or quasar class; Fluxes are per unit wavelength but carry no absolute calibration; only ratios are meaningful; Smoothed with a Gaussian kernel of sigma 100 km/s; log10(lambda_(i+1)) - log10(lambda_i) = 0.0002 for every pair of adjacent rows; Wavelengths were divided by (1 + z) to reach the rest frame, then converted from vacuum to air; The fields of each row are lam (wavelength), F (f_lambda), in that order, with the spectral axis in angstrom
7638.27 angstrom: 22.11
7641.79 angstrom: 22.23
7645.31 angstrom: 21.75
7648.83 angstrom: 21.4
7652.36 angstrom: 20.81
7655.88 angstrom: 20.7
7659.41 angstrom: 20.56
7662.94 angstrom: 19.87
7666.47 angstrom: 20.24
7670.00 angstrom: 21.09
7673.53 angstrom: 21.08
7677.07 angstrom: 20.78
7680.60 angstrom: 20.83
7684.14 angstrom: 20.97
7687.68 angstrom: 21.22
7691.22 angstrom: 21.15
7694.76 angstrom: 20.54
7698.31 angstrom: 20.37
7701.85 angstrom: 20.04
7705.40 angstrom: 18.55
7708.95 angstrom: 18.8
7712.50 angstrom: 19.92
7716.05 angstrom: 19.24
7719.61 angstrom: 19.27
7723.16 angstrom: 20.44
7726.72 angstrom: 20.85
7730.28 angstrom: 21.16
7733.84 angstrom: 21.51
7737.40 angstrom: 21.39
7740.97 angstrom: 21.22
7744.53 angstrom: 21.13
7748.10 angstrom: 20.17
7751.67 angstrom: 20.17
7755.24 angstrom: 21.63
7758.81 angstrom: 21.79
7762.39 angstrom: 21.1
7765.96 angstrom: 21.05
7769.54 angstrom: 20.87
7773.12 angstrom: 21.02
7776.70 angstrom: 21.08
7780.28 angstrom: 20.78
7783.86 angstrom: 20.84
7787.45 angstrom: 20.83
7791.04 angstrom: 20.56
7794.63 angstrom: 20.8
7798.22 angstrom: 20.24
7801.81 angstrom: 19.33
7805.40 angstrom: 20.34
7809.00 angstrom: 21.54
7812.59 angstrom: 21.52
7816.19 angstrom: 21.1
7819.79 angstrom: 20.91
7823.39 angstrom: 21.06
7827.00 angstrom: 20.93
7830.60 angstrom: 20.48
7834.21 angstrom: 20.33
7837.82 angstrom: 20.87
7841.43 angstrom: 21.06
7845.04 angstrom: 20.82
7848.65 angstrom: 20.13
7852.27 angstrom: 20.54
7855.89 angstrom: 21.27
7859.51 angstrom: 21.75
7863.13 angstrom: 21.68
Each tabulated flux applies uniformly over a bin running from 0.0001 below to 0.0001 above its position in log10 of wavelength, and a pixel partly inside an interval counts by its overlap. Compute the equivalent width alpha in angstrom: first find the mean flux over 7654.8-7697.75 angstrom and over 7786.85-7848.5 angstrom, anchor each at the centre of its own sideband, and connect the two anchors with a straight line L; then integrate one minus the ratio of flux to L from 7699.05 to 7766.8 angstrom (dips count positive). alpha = 0.8 angstrom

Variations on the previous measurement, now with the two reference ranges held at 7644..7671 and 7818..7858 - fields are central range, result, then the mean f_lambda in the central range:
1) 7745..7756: 0.1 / 20.6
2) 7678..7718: 1.2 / 20.2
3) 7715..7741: 0.2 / 20.6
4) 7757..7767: -0.3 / 21.3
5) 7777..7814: 0.1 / 20.7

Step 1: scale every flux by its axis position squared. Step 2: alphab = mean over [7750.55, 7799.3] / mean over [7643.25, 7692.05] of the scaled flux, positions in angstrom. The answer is 1.03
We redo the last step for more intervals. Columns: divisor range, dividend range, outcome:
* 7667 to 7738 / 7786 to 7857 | 1.05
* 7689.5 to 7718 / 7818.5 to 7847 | 1.09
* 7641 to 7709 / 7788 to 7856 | 1.04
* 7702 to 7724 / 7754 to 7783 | 1.11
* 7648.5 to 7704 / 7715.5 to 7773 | 1.03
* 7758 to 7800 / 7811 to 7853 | 1.01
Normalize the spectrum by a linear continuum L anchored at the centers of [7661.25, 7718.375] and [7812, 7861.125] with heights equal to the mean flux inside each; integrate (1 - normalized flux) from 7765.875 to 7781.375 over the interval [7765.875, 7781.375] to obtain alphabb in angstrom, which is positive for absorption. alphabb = -0.2 angstrom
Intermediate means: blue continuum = 20.3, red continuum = 20.9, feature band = 21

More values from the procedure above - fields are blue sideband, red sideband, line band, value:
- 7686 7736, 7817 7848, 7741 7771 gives -0.8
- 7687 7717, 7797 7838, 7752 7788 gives -1.2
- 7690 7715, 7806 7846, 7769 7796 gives -0.4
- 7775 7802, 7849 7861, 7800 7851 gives 0.3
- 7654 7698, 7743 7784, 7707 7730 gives 1.1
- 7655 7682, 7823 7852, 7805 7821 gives -0.4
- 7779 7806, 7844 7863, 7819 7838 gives 0.0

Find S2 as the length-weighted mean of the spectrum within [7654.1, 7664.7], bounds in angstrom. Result 20.4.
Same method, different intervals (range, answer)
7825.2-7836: 20.6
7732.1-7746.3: 21.3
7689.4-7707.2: 20.1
